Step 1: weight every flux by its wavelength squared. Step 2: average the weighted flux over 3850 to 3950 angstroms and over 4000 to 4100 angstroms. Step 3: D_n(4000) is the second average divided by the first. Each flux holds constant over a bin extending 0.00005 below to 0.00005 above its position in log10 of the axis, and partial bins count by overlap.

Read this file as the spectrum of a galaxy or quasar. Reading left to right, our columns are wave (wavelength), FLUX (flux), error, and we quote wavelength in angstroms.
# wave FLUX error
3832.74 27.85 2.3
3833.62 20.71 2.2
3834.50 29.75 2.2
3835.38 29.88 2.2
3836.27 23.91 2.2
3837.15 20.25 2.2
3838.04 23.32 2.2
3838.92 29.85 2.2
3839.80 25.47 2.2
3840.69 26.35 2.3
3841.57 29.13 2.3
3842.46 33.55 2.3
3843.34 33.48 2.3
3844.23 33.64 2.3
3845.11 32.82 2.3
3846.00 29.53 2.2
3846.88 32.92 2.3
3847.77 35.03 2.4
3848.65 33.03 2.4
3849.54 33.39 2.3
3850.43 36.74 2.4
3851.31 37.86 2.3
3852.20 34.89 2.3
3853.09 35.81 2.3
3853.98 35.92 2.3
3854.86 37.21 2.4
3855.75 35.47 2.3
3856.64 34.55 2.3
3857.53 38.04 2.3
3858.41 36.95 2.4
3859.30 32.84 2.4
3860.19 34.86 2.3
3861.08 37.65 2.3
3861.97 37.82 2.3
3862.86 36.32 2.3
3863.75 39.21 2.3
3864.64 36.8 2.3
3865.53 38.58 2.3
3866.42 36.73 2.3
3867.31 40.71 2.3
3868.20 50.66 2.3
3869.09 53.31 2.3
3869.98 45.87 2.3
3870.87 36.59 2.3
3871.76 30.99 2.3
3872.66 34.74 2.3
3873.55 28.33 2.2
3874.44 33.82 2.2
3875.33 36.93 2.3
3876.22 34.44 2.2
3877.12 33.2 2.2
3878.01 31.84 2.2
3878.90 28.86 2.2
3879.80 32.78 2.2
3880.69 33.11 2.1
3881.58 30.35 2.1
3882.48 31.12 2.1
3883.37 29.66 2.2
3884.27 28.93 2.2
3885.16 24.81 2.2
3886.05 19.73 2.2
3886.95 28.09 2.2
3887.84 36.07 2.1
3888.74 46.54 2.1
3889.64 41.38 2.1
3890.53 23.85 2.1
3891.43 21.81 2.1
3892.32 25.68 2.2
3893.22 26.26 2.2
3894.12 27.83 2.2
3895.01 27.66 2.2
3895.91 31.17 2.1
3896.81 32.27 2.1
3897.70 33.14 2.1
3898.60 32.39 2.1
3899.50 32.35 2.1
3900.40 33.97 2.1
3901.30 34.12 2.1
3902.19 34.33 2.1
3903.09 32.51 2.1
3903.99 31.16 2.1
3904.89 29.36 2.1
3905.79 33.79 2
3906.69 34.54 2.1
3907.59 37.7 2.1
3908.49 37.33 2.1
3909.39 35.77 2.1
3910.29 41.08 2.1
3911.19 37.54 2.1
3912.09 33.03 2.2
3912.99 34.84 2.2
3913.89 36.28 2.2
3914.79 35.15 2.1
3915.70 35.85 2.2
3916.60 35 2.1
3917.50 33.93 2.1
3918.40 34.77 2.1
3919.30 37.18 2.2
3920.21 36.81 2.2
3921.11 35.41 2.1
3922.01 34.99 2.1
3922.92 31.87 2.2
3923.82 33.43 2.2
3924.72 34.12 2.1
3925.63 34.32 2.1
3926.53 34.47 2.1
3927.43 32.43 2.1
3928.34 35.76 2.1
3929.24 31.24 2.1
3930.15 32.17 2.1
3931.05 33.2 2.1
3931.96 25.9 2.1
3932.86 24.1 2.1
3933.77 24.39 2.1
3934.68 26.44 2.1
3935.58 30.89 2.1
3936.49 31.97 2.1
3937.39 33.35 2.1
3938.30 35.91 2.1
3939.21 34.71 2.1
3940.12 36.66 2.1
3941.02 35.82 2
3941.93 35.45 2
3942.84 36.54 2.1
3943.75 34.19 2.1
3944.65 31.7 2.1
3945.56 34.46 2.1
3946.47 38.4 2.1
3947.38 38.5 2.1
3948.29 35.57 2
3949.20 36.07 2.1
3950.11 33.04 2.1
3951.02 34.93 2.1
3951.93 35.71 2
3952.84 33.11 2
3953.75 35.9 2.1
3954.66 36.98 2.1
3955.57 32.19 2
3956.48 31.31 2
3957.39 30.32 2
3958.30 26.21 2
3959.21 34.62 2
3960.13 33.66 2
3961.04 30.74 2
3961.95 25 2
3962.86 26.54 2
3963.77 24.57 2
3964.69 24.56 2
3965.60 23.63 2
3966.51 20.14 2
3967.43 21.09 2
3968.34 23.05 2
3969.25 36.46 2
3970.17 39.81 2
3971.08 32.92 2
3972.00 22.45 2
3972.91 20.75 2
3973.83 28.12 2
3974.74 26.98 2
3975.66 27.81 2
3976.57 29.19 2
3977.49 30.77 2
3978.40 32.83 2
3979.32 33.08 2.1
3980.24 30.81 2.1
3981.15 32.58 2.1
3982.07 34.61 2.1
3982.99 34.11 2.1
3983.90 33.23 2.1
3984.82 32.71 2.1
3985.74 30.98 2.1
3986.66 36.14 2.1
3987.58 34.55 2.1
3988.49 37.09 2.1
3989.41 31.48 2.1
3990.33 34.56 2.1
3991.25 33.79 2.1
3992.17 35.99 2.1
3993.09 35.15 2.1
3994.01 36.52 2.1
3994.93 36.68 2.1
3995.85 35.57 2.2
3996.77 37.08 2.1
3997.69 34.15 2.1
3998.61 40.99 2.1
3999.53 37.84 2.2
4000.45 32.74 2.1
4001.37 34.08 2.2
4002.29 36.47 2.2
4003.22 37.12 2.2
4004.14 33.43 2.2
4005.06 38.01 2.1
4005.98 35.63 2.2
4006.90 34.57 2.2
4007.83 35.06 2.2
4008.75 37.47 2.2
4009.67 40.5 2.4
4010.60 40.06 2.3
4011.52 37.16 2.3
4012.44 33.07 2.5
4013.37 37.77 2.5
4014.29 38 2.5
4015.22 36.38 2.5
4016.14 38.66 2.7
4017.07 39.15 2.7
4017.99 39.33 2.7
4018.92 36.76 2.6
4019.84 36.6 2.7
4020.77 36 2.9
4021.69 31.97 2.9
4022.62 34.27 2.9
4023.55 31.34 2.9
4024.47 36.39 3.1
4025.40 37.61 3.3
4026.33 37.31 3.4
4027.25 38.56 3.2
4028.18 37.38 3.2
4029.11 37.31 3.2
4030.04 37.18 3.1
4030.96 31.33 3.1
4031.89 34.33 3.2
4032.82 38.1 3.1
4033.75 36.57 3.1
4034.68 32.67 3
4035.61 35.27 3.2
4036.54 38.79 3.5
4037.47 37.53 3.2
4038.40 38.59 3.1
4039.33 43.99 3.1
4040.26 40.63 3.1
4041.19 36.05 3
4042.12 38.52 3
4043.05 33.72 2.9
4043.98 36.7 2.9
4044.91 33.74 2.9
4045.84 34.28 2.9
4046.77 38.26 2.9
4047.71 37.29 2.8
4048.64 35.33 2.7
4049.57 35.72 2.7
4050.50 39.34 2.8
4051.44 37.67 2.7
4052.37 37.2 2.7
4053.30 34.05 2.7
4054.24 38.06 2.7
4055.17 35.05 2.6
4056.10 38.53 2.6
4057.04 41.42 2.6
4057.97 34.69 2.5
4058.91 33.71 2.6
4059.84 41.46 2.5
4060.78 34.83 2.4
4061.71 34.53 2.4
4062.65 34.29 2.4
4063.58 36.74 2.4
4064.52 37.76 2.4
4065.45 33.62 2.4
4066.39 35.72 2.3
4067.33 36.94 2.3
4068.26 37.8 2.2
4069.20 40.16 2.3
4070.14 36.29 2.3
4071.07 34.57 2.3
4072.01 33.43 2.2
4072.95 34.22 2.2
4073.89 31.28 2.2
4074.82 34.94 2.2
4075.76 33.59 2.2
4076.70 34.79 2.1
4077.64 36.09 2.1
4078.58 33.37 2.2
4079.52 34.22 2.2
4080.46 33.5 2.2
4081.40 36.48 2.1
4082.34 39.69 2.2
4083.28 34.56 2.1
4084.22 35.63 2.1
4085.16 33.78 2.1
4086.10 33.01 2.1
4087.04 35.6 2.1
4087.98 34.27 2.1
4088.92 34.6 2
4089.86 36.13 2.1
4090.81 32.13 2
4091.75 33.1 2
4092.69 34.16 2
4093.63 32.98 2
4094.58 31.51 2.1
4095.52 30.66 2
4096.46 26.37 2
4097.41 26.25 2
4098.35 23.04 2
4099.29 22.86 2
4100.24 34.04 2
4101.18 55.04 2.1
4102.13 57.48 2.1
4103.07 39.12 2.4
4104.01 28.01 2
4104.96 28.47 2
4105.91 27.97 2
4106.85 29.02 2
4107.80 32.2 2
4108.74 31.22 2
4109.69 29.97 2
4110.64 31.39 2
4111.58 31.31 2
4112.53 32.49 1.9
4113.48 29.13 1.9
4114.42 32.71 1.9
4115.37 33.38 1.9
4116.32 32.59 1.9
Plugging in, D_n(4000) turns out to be 1.1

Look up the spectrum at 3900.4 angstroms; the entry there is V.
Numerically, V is 33.97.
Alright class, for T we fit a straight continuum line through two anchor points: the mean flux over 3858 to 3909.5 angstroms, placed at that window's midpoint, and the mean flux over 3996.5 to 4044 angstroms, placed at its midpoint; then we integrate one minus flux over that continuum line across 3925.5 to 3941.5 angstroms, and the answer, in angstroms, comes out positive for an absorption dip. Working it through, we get 1.4 angstroms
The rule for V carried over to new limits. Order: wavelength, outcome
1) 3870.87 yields 36.59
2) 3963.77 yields 24.57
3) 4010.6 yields 40.06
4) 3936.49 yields 31.97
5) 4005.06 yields 38.01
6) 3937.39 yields 33.35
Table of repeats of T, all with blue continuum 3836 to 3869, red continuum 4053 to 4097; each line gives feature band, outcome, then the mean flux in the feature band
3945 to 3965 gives 1.3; 32.4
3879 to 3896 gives 2.3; 29.8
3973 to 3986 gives 1.4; 31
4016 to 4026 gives -0.4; 36.1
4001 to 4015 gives -0.7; 36.6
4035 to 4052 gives -1.2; 37.3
